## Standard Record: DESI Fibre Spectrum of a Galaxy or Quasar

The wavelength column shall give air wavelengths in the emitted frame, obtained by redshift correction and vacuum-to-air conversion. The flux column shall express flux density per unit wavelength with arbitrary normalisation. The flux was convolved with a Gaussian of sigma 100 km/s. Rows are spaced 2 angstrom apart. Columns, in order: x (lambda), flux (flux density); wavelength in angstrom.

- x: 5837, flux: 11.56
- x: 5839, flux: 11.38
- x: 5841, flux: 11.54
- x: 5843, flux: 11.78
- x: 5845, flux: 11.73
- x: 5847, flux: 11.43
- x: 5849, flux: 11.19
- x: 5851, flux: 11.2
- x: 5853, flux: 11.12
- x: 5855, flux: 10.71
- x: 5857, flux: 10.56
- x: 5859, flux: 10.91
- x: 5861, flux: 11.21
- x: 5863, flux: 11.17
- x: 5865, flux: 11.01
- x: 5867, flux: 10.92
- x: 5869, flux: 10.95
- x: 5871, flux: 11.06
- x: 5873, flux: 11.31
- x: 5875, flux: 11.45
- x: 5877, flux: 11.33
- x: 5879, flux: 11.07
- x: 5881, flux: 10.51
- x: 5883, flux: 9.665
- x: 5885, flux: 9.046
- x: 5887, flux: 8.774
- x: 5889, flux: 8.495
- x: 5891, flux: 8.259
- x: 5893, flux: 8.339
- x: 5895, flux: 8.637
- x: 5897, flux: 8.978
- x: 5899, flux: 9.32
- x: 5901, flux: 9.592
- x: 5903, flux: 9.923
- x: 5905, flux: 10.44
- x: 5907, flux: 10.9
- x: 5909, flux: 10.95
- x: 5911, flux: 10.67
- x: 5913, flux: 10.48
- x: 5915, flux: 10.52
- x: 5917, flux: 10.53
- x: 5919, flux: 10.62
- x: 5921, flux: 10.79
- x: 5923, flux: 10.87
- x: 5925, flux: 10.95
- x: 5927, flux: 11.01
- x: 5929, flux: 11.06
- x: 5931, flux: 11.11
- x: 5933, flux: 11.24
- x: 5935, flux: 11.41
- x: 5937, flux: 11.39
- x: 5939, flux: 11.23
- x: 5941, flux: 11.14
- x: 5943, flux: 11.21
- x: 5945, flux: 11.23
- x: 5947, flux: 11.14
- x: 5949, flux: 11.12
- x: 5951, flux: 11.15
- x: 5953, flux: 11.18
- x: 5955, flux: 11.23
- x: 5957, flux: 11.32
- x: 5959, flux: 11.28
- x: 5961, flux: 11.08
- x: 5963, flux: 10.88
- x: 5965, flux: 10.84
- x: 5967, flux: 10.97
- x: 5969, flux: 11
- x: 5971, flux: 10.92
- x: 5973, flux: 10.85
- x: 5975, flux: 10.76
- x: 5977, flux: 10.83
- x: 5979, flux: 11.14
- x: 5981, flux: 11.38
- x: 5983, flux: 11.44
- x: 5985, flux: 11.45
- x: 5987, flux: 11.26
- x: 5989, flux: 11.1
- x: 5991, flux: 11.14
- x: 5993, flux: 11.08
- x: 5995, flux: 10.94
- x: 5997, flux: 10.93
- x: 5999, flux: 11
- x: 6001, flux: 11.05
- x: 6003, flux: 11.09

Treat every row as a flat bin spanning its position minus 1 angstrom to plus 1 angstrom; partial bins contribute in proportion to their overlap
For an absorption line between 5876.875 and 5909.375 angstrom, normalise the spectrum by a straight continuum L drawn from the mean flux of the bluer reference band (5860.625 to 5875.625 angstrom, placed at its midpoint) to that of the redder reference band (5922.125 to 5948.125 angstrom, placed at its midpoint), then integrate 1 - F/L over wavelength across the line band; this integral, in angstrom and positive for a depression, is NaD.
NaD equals 4.5 angstrom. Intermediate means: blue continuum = 11.1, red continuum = 11.2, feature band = 9.59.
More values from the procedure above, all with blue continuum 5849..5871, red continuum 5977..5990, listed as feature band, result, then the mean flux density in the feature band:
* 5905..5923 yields 0.7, 10.7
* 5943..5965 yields 0.1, 11.1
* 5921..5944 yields 0.0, 11.1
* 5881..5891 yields 1.8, 9.07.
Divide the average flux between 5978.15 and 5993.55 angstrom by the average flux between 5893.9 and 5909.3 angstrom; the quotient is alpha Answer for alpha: 1.15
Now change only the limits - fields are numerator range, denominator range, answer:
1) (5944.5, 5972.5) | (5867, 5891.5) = 1.08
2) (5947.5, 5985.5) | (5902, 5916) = 1.05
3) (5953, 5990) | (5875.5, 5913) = 1.14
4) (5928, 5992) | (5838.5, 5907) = 1.07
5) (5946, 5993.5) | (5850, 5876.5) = 1.01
